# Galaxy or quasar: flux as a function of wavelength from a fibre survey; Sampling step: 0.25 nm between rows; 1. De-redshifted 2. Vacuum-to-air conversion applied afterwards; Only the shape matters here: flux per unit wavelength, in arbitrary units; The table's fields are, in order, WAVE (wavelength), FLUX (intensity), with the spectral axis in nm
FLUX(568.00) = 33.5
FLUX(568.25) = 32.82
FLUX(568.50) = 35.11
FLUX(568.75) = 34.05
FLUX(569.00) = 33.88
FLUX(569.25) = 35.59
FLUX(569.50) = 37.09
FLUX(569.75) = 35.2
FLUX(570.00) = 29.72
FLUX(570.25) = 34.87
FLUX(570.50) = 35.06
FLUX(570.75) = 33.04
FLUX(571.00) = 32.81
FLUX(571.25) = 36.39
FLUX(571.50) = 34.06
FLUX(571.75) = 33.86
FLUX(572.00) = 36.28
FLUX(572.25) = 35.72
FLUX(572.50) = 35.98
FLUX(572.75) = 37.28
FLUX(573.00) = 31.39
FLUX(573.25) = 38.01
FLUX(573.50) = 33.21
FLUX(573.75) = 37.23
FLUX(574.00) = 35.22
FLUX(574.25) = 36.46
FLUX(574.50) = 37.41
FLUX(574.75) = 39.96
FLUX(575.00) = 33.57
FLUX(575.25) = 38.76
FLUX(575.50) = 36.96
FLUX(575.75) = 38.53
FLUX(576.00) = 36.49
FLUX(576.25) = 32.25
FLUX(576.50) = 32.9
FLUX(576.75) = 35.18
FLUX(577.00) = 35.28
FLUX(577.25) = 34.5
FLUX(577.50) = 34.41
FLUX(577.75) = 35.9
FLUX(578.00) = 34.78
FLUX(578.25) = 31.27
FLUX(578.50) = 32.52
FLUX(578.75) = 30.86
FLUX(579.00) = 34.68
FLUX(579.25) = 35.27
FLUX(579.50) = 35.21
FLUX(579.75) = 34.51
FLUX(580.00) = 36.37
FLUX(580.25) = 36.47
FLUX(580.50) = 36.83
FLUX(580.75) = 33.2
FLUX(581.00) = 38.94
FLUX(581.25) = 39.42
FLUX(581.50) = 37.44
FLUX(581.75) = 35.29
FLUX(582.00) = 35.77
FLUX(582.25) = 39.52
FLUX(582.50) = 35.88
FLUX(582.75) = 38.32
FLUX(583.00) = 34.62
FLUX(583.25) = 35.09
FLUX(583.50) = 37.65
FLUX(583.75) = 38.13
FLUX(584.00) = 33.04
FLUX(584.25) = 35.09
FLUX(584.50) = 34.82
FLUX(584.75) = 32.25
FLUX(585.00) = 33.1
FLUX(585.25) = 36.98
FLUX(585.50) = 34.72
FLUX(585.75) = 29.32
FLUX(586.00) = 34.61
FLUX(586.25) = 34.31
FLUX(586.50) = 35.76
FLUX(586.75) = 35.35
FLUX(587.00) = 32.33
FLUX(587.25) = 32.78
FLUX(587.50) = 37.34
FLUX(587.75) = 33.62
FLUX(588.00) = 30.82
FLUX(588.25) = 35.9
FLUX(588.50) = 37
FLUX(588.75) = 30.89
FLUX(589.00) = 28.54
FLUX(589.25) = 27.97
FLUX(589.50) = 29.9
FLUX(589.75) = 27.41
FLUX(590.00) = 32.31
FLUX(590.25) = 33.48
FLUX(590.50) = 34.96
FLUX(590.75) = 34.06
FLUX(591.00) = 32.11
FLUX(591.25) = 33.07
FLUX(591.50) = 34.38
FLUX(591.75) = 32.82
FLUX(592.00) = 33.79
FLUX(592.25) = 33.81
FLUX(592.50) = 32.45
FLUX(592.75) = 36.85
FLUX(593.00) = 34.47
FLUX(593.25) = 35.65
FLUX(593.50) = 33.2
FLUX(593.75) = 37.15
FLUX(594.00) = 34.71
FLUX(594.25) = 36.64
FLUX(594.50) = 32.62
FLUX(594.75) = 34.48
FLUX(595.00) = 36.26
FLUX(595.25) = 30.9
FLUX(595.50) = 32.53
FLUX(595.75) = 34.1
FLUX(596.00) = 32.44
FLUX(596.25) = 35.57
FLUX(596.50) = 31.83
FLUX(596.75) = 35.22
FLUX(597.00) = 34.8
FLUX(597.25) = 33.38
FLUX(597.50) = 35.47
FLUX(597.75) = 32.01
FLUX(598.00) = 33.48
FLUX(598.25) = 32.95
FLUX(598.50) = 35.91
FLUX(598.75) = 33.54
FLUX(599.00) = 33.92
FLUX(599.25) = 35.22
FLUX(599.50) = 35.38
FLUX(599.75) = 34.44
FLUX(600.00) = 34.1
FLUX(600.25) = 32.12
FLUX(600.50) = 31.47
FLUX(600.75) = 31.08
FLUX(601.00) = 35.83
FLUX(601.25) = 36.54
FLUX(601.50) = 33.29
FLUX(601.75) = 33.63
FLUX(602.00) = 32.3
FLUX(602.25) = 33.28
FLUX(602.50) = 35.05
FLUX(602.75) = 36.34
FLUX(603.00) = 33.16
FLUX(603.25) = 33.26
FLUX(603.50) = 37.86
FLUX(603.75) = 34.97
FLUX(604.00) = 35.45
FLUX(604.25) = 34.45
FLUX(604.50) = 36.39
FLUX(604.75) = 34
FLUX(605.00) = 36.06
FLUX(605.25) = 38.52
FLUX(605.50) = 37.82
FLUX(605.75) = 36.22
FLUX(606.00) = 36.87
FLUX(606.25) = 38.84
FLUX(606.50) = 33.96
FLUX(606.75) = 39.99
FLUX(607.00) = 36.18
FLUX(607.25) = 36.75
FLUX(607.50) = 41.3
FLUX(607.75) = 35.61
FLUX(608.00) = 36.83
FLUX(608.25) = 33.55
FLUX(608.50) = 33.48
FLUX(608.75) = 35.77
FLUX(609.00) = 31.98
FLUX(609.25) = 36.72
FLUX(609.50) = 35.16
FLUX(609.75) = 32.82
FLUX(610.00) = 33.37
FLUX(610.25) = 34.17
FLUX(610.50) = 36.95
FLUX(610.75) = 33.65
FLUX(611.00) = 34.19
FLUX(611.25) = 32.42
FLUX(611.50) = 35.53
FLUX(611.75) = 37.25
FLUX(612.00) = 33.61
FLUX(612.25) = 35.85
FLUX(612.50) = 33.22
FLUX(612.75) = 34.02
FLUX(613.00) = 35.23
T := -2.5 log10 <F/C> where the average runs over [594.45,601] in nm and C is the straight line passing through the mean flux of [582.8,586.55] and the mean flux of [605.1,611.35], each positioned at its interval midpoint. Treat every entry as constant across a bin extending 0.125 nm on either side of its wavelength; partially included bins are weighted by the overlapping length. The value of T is 0.05 mag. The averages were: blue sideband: 34.7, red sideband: 35.7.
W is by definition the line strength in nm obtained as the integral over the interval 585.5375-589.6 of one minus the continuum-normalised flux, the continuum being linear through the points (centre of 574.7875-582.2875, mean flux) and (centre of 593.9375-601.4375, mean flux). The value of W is 0.21 nm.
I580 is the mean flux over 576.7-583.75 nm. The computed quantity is 35.6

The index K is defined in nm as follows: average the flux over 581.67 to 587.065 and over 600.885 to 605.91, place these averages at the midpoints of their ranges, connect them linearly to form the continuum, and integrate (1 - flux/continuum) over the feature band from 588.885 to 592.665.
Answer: 0.33 nm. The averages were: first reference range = 35.1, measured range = 32.1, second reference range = 35.2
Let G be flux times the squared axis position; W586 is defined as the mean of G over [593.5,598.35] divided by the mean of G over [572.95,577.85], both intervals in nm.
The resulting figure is 1.02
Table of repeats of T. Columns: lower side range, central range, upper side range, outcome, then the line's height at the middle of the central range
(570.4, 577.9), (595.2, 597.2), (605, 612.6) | 0.06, 35.6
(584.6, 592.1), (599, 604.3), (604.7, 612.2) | 0.02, 34.8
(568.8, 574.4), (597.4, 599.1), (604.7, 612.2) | 0.05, 35.5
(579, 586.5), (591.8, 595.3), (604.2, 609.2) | 0.04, 35.9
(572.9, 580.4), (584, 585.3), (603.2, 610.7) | 0.04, 35.4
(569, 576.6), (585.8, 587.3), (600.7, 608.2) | 0.05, 35.5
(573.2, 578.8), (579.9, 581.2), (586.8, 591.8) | -0.07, 34.4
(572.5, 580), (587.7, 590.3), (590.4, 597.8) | 0.10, 34.4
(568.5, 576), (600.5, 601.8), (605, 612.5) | 0.06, 35.6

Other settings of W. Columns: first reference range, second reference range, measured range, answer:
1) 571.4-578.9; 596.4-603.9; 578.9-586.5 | -0.152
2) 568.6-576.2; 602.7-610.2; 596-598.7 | 0.129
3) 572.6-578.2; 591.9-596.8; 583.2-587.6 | 0.042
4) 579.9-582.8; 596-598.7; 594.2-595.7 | 0.028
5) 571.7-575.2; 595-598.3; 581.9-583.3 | -0.065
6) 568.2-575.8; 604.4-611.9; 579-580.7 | -0.008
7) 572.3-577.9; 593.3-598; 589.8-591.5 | 0.066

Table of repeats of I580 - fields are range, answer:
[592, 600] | 34.2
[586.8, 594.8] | 33.4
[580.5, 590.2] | 34.4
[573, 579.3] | 35.2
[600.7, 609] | 35.6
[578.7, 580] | 34.5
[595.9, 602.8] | 33.9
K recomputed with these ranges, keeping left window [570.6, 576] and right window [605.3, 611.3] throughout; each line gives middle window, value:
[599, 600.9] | 0.12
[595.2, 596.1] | 0.08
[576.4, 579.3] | 0.15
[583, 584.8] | 0.03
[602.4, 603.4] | 0.03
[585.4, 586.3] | 0.07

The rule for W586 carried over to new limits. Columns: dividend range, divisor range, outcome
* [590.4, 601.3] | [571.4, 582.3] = 1.02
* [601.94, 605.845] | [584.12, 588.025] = 1.10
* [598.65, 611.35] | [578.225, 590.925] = 1.09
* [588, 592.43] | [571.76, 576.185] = 0.95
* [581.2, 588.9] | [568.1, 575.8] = 1.04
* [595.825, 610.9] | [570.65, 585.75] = 1.07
